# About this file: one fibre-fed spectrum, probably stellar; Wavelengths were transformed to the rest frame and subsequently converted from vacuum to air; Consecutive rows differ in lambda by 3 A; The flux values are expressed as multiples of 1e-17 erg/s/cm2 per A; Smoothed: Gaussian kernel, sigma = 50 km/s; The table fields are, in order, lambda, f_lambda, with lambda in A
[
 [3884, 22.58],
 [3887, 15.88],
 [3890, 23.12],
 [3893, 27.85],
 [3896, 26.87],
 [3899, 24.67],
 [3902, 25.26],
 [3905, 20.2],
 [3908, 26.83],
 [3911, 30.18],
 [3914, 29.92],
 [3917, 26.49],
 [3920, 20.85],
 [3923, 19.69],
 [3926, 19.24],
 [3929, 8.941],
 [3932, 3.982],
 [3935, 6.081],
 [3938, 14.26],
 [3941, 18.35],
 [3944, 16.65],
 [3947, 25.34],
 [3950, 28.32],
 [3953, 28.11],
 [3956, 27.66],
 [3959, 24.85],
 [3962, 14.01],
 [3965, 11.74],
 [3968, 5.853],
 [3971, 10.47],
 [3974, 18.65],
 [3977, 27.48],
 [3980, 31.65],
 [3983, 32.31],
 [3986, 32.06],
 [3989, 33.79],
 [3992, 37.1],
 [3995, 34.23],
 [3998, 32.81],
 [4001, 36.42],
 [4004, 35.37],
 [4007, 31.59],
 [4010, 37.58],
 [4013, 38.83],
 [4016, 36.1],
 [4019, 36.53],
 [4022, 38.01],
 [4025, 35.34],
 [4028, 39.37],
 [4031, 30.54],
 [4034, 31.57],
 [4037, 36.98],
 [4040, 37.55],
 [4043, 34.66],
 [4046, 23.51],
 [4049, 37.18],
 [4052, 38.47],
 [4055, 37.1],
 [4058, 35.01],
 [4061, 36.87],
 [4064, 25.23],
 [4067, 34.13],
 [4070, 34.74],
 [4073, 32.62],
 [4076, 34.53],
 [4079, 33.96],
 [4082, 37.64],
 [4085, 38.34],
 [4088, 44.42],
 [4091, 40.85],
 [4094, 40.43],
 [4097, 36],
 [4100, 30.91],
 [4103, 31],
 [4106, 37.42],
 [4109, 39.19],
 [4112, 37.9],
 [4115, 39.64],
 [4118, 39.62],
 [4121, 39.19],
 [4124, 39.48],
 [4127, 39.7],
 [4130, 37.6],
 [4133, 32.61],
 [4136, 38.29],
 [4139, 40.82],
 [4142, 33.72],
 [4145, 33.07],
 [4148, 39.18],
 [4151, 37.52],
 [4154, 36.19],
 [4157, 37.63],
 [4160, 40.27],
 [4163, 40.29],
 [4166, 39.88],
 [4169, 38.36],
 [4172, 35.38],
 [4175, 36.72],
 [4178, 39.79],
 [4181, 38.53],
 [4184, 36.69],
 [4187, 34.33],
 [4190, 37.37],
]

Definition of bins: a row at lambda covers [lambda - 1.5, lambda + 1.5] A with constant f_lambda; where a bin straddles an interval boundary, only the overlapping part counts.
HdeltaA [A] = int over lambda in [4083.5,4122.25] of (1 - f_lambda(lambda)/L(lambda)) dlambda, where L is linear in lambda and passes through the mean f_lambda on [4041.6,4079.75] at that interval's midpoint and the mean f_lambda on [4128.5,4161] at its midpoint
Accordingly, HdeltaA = -3.02 A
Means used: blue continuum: 33.7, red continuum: 36.9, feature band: 38.1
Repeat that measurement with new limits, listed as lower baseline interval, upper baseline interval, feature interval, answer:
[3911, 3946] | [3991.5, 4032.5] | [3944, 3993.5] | 4.0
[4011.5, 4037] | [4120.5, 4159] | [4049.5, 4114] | 0.9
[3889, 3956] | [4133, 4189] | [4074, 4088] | -2.1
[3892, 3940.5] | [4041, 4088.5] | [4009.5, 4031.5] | -4.5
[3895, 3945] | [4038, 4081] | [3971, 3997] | -3.2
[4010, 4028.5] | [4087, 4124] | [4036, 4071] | 3.1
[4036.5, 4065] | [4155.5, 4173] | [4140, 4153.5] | 0.7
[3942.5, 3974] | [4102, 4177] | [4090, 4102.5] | -1.2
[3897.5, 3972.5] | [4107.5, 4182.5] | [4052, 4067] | -1.8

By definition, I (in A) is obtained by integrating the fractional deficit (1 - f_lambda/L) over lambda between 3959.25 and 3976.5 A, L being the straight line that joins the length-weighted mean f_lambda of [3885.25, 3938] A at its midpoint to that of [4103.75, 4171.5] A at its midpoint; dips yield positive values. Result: 7.6 A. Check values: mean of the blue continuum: 20.8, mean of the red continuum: 38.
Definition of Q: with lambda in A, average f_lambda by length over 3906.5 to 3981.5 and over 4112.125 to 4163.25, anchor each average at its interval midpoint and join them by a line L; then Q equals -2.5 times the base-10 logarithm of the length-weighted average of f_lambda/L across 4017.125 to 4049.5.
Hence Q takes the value -0.23 mag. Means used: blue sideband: 19.8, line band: 34.6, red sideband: 37.9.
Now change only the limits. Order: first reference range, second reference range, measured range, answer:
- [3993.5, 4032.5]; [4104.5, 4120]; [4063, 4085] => 0.11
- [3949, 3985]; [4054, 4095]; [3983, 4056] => -0.22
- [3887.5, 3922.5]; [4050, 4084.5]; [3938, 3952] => 0.27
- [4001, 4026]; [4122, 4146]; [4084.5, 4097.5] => -0.10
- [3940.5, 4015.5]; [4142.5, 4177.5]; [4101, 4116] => -0.06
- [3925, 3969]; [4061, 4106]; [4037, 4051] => -0.13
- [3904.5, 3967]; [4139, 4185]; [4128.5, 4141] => -0.05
